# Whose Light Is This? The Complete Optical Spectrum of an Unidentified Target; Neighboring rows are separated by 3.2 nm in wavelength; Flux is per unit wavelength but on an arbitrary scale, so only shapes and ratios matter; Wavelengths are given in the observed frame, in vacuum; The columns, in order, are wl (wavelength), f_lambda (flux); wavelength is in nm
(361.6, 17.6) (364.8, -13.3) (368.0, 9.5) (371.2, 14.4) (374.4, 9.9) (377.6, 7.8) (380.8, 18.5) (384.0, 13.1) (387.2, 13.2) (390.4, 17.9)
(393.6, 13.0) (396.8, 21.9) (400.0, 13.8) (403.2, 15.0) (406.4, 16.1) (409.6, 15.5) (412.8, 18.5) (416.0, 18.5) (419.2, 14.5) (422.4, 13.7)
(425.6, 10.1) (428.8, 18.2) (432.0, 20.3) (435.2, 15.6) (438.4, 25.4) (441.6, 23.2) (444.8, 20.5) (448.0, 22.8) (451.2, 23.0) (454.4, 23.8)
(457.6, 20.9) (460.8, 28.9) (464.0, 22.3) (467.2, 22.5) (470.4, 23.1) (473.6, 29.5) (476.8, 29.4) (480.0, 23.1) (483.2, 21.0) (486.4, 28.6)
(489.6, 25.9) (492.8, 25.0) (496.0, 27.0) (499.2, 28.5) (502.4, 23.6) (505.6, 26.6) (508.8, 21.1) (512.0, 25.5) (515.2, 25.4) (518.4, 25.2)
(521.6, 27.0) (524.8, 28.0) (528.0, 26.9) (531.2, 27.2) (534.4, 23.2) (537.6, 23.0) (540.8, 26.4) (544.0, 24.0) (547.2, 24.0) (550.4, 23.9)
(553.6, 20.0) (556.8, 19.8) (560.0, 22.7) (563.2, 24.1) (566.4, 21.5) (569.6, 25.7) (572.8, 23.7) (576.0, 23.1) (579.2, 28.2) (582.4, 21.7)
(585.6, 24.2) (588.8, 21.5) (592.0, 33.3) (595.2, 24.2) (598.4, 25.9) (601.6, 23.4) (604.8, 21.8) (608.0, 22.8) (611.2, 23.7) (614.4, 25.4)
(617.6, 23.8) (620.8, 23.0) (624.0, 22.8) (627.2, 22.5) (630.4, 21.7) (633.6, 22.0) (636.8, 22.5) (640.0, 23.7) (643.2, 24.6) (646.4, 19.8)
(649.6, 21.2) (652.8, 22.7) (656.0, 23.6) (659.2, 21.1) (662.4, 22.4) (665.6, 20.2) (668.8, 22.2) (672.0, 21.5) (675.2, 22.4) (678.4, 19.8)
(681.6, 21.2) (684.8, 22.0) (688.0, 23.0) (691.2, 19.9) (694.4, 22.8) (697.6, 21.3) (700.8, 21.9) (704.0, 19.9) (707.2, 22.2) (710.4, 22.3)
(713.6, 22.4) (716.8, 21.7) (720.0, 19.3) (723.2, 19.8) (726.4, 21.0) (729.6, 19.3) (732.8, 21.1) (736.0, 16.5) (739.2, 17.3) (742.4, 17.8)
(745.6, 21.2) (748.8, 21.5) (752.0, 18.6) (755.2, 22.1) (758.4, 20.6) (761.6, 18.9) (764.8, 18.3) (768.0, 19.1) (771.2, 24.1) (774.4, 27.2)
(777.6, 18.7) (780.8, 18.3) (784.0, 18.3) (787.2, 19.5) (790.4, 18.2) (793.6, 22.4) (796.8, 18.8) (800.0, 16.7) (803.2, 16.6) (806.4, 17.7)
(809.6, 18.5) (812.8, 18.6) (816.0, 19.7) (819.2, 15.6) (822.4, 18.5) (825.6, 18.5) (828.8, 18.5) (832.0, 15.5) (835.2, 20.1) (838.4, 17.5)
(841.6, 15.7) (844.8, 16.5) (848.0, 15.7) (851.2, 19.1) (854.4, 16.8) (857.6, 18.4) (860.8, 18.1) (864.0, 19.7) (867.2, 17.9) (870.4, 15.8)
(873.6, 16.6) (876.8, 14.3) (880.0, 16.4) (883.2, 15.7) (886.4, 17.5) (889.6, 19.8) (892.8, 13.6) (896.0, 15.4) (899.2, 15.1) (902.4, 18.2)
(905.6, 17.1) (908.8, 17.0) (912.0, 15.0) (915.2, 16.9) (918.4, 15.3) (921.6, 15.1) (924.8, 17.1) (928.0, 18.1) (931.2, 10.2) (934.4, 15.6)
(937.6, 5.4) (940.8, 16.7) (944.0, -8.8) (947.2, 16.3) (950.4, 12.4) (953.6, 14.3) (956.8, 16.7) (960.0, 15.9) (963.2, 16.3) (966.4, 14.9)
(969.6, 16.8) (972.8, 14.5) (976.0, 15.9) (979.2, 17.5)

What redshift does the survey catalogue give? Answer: 0.180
